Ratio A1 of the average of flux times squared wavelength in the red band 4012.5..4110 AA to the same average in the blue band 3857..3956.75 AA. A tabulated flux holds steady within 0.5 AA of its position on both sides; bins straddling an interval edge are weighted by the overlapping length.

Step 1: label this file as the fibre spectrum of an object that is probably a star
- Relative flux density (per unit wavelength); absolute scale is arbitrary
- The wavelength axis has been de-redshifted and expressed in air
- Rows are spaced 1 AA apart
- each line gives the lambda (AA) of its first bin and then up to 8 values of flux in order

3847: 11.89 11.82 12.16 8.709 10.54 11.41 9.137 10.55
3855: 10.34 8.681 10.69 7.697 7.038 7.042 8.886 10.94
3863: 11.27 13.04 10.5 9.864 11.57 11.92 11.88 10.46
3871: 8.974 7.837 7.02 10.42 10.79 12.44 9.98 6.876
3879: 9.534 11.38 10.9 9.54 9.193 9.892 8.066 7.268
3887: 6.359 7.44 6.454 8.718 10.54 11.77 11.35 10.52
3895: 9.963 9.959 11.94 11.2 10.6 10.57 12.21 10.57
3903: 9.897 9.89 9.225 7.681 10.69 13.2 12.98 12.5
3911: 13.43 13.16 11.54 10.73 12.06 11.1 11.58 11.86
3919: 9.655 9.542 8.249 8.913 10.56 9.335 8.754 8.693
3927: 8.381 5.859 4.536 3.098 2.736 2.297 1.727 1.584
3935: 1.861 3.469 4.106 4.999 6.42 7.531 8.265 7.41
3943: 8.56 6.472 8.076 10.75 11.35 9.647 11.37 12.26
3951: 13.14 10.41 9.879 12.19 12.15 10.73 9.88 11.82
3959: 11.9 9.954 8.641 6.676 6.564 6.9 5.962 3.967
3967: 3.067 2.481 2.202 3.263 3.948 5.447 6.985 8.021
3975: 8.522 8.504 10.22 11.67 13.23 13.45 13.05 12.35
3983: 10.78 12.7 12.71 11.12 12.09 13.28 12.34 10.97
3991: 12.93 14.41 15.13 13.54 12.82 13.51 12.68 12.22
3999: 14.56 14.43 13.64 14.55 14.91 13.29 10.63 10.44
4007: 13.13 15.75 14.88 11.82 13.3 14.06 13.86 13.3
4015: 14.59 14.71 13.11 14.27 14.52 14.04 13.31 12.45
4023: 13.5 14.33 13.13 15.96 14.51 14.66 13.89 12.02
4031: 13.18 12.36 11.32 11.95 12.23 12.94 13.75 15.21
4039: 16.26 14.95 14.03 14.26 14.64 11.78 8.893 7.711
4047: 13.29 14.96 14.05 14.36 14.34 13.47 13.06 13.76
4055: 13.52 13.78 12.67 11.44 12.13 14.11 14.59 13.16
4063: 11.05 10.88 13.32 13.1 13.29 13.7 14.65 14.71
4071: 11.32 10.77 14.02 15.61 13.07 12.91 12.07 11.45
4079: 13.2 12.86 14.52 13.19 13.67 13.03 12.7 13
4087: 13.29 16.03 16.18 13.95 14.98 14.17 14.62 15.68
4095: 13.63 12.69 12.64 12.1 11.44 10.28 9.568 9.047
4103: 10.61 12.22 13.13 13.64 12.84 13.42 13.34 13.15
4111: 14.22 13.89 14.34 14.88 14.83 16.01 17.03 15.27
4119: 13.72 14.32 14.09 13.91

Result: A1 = 1.5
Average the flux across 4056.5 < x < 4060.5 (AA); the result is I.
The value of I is 12.6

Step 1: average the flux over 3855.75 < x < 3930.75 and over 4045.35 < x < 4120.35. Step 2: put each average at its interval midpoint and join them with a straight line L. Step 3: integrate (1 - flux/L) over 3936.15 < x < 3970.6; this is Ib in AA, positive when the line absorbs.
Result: 8.73 AA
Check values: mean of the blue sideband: 9.83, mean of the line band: 8.15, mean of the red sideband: 13.3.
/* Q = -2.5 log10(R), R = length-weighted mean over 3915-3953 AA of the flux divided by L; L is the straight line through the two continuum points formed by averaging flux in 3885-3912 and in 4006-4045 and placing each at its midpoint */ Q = 0.40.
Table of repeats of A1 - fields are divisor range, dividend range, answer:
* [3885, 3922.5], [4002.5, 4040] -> 1.39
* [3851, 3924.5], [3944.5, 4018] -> 1.14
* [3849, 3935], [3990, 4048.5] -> 1.51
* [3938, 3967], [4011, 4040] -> 1.57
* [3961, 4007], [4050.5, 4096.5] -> 1.35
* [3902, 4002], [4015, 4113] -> 1.48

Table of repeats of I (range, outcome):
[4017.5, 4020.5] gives 14.3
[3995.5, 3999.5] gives 13.2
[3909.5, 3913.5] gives 12.7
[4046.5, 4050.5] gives 14.2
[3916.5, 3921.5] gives 10.2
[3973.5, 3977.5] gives 8.82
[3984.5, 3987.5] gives 12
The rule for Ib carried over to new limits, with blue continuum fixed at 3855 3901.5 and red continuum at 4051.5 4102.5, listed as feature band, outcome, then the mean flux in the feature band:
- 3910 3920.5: -1.1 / 11.5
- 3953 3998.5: 6.1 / 9.93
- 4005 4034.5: -3.2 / 13.5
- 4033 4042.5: -1.0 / 13.8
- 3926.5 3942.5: 9.1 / 4.64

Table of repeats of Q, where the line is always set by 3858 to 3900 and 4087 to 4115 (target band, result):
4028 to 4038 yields -0.059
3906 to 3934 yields 0.155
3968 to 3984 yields 0.285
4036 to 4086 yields -0.050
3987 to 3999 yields -0.136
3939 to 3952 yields 0.144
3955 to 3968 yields 0.356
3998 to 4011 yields -0.148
